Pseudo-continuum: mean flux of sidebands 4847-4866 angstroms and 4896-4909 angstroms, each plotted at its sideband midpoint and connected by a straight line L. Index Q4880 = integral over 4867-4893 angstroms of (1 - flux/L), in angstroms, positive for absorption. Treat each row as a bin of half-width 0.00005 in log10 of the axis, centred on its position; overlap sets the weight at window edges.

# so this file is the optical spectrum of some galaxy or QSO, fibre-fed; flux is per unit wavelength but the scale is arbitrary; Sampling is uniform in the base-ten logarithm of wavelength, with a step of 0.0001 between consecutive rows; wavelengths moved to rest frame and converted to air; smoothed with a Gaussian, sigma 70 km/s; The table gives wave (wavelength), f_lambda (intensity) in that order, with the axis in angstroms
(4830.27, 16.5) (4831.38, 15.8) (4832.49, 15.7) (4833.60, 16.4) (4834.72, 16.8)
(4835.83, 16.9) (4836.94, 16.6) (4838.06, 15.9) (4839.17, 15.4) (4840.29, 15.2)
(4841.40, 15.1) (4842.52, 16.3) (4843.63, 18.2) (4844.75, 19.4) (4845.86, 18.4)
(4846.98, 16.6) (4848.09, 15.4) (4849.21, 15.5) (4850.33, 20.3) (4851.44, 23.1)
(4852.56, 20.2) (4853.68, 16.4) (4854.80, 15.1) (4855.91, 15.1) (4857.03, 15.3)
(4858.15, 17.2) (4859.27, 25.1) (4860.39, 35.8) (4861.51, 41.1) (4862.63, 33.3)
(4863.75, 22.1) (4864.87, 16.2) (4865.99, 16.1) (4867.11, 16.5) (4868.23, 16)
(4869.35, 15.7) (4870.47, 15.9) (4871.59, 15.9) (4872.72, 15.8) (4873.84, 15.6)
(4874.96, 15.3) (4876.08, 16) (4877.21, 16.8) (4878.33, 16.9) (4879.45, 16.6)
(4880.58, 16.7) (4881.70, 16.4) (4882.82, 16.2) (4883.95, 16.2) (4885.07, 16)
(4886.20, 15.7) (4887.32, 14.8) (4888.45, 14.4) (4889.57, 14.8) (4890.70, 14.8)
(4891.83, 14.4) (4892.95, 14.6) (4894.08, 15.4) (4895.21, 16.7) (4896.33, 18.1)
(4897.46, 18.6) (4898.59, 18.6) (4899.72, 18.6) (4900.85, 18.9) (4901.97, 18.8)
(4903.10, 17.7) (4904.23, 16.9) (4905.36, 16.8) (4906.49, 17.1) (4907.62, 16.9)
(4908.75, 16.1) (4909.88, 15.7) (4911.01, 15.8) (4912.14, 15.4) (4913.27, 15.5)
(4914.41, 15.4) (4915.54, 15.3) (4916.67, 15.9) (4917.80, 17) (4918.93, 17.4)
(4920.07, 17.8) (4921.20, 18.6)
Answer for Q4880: 5.0 angstroms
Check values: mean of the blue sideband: 21.4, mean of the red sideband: 17.8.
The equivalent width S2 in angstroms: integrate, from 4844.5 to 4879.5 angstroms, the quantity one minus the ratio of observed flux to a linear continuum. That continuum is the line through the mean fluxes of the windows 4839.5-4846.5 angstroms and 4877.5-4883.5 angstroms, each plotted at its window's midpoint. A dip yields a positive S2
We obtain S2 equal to -4.8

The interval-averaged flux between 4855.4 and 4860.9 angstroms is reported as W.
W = 21.6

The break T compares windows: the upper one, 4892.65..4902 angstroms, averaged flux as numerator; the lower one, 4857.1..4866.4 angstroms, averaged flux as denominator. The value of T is 0.69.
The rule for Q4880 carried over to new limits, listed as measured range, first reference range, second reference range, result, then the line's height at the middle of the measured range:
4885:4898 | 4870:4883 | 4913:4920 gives 0.41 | 16.2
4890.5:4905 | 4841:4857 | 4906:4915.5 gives -0.80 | 16.3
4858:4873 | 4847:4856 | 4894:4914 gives -3.65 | 17.6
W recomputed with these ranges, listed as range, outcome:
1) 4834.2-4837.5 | 16.8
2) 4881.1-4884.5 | 16.3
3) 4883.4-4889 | 15.4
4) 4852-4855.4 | 17.2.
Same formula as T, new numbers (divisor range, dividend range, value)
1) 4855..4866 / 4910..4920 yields 0.67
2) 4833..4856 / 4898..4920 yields 0.99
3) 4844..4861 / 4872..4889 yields 0.83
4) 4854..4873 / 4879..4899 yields 0.78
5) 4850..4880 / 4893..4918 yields 0.86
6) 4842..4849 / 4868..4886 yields 0.93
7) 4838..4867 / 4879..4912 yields 0.83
